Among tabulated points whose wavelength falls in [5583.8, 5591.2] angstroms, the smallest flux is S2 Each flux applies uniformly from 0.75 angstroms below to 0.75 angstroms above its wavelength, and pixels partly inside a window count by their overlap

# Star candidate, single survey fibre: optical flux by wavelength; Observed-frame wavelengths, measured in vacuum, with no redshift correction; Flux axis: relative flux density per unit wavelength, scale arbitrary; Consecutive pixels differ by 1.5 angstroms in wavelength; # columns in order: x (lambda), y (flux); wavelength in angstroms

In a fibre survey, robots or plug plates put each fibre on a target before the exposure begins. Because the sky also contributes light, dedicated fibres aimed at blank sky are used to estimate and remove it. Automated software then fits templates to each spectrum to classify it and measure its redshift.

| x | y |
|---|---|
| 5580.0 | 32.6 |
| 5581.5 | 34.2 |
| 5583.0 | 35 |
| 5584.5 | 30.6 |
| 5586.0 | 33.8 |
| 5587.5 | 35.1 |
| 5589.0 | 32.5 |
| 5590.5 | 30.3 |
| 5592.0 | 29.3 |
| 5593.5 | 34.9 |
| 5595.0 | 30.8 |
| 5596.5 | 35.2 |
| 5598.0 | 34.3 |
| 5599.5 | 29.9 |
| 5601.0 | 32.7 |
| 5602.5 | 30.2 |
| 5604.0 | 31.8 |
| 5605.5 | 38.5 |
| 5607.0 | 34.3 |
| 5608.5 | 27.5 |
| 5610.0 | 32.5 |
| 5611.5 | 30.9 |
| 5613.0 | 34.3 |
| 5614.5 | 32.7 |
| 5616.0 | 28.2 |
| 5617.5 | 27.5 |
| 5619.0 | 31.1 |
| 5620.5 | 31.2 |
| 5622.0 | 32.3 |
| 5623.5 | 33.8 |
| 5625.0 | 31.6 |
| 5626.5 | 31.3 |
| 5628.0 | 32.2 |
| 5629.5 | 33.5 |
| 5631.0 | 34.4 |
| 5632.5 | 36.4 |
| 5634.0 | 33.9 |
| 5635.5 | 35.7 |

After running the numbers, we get 30.3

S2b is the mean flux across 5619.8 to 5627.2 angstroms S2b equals 32.1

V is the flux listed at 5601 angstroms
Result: 32.7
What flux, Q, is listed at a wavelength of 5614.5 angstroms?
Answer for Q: 32.7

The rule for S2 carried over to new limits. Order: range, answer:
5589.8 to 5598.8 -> 29.3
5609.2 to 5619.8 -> 27.5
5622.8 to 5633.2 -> 31.3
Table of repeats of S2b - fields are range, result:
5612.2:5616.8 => 31.7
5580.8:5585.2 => 33.3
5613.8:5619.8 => 29.9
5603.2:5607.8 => 34.7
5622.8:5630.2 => 32.5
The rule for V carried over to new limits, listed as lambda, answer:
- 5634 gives 33.9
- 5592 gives 29.3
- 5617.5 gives 27.5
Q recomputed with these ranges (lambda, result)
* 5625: 31.6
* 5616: 28.2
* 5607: 34.3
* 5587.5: 35.1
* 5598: 34.3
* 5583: 35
